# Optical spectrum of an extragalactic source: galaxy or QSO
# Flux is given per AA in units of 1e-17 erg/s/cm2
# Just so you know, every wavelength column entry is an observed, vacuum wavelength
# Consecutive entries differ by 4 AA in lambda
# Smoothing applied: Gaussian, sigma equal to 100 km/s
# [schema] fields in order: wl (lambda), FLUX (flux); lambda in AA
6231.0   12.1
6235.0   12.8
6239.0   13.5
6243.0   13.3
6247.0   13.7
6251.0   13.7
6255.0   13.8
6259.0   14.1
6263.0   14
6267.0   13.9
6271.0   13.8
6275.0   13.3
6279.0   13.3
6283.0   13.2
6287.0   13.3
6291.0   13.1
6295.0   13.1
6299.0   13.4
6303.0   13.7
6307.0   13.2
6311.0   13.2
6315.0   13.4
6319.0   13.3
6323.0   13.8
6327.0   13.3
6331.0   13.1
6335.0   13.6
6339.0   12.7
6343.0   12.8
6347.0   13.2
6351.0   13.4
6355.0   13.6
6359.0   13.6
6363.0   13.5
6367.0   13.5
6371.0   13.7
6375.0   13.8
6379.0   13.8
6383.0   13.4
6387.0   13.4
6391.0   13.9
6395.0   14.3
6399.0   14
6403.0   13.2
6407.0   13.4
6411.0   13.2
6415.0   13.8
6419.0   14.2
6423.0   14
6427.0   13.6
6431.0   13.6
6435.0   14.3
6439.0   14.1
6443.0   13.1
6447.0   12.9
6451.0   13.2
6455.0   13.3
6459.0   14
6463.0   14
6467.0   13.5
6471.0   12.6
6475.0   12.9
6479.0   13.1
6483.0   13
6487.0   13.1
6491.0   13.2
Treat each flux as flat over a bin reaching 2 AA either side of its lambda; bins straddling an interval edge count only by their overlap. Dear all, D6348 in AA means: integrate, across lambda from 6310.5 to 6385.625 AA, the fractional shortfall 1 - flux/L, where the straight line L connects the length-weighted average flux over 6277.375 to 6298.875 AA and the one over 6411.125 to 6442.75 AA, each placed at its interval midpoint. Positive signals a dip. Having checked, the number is 0.5 AA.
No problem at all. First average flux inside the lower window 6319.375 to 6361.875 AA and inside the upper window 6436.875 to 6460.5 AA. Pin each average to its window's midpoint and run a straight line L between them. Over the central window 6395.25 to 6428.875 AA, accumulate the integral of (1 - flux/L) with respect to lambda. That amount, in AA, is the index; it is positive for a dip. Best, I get -0.8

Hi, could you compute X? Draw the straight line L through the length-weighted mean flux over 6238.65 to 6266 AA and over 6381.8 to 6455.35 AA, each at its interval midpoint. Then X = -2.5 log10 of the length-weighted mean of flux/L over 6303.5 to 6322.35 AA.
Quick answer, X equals 0.03 mag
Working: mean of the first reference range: 13.7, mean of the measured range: 13.3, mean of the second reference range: 13.6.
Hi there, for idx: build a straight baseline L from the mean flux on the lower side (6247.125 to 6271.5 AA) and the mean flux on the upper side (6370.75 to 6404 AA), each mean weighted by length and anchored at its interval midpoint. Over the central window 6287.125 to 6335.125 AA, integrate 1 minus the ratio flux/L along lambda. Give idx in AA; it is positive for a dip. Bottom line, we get 1.7 AA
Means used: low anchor 13.9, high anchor 13.7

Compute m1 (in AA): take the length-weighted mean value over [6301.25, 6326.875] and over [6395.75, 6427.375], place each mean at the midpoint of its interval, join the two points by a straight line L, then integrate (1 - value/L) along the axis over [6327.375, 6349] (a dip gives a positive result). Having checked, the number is 0.6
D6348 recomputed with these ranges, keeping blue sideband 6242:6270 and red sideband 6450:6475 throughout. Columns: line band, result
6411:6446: -0.8 AA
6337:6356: 0.7 AA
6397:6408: 0.0 AA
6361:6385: -0.1 AA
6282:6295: 0.5 AA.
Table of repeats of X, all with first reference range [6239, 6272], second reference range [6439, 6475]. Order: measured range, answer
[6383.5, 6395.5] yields -0.02 mag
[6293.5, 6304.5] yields 0.02 mag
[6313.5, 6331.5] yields 0.02 mag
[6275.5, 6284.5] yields 0.04 mag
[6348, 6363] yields 0.00 mag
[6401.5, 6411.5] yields 0.01 mag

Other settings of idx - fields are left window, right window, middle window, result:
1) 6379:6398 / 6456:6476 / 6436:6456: 0.2 AA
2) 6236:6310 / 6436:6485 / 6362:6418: -1.1 AA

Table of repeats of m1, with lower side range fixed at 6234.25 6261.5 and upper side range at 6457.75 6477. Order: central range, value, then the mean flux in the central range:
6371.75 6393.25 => -0.3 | 13.7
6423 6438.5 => -0.5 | 13.9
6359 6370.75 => -0.1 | 13.5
